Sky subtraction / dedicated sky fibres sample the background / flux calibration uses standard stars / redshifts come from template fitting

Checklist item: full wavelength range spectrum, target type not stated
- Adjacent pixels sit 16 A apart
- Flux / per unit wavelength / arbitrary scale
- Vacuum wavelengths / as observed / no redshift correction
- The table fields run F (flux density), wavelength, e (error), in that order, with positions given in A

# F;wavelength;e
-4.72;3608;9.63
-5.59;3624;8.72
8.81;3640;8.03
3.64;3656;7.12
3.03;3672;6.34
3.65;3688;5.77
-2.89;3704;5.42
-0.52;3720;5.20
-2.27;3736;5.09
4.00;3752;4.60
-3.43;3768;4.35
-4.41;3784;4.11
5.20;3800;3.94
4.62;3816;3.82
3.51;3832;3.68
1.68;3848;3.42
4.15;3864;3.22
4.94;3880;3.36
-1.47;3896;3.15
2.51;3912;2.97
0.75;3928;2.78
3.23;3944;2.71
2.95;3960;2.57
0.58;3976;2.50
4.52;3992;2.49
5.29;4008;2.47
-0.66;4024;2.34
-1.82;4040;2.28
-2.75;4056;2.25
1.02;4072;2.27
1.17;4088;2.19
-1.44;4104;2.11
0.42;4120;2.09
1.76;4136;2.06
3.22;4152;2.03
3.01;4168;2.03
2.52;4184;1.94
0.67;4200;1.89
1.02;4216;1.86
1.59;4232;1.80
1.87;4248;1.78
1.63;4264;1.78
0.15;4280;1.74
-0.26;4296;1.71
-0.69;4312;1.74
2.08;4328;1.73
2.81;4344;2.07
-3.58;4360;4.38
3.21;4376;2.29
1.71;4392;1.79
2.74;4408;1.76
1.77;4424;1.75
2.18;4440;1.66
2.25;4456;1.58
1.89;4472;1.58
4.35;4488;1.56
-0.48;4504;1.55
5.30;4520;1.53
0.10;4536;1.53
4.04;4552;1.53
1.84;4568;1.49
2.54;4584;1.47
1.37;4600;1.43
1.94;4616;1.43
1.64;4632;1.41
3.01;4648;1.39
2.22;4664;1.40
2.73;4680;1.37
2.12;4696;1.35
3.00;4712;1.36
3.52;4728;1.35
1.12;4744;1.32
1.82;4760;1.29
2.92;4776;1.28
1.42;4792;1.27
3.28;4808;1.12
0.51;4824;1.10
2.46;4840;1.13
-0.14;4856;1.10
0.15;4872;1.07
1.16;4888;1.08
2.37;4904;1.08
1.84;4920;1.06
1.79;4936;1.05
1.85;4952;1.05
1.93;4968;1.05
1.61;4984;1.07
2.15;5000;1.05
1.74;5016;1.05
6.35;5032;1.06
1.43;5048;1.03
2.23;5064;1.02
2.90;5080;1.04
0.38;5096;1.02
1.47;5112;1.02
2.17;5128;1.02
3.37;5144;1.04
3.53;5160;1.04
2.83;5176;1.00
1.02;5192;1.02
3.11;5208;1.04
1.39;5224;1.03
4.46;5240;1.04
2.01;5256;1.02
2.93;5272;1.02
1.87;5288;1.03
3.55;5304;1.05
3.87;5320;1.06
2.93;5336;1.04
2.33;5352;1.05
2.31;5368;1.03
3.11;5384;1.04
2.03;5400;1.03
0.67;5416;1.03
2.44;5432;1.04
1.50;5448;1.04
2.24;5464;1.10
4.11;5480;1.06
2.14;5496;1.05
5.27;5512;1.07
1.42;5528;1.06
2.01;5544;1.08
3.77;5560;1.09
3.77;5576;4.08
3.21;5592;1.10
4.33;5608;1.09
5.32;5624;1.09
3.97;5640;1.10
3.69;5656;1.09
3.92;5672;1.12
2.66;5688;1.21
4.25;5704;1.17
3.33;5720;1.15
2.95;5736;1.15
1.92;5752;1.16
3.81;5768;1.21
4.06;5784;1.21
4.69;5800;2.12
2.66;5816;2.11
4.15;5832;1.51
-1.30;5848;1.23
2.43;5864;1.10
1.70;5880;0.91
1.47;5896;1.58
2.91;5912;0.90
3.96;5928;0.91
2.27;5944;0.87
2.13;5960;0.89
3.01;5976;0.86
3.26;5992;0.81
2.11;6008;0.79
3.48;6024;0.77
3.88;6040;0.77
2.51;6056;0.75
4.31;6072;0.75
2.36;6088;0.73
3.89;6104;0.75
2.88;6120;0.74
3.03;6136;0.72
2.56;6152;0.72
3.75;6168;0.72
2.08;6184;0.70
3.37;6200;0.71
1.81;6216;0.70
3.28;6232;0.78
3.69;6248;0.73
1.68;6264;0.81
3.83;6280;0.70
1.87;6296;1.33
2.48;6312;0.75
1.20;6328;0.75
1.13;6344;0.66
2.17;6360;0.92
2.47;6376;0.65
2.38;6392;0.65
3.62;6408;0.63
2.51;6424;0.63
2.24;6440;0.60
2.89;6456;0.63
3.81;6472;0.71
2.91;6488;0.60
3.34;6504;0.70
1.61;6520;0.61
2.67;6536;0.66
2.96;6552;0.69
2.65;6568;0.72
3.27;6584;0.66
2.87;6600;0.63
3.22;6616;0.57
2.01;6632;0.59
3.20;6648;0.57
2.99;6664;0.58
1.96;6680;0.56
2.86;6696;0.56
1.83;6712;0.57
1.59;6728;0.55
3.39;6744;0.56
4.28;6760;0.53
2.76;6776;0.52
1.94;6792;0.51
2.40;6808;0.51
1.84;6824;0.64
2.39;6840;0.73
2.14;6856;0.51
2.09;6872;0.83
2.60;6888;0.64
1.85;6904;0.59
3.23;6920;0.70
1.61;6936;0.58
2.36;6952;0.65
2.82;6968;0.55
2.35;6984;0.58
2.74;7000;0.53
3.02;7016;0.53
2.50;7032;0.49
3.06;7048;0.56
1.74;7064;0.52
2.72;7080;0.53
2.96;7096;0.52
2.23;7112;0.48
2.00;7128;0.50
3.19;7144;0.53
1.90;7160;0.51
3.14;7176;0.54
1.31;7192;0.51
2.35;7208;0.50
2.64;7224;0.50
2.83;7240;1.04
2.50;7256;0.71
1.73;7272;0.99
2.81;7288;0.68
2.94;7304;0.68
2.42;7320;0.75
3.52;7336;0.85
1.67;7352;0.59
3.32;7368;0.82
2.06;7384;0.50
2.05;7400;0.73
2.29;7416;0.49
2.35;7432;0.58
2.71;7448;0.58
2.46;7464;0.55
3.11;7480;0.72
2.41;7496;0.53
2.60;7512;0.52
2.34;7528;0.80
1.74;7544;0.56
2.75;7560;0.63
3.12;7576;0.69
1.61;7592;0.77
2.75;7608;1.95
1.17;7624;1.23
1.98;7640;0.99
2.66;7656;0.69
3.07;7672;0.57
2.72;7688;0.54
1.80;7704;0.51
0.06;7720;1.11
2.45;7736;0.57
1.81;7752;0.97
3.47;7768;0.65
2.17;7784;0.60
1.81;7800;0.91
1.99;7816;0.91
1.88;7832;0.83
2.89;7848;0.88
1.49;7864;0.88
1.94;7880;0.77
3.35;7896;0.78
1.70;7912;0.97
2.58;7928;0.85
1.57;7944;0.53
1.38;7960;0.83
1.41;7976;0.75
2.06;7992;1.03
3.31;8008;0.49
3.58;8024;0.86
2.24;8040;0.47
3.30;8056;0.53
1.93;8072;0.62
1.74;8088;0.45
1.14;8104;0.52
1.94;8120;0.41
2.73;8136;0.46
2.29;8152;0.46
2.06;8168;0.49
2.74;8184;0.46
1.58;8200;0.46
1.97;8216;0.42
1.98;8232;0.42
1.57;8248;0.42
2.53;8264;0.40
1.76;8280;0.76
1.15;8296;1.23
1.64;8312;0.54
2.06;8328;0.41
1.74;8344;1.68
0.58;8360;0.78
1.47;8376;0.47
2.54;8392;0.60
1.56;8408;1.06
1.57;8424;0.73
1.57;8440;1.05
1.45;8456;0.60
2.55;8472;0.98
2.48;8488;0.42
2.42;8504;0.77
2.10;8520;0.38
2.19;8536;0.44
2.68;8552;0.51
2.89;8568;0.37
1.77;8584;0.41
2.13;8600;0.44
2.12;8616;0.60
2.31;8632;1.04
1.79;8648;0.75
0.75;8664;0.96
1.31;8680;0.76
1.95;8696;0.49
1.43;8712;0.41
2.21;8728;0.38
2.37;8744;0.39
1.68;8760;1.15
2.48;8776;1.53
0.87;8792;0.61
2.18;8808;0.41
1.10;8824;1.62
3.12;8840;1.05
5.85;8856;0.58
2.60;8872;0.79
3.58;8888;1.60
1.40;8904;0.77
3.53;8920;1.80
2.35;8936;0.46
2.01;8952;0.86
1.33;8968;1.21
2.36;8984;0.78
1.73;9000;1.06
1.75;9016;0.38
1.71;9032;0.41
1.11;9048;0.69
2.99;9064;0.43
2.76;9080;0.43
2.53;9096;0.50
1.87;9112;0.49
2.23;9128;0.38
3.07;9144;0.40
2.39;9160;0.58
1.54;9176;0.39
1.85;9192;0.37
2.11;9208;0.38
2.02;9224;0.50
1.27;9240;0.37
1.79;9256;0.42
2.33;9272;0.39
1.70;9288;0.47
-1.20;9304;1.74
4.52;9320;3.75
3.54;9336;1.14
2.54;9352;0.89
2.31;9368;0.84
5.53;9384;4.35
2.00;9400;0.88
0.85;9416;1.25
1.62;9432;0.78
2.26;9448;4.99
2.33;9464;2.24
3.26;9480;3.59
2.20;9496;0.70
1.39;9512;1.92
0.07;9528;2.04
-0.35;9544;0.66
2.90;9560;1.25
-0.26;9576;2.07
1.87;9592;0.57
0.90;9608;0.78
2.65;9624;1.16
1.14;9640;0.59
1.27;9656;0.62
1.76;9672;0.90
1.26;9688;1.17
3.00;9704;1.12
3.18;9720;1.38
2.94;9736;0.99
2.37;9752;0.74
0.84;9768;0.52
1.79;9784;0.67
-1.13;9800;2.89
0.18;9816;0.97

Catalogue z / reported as 0.35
